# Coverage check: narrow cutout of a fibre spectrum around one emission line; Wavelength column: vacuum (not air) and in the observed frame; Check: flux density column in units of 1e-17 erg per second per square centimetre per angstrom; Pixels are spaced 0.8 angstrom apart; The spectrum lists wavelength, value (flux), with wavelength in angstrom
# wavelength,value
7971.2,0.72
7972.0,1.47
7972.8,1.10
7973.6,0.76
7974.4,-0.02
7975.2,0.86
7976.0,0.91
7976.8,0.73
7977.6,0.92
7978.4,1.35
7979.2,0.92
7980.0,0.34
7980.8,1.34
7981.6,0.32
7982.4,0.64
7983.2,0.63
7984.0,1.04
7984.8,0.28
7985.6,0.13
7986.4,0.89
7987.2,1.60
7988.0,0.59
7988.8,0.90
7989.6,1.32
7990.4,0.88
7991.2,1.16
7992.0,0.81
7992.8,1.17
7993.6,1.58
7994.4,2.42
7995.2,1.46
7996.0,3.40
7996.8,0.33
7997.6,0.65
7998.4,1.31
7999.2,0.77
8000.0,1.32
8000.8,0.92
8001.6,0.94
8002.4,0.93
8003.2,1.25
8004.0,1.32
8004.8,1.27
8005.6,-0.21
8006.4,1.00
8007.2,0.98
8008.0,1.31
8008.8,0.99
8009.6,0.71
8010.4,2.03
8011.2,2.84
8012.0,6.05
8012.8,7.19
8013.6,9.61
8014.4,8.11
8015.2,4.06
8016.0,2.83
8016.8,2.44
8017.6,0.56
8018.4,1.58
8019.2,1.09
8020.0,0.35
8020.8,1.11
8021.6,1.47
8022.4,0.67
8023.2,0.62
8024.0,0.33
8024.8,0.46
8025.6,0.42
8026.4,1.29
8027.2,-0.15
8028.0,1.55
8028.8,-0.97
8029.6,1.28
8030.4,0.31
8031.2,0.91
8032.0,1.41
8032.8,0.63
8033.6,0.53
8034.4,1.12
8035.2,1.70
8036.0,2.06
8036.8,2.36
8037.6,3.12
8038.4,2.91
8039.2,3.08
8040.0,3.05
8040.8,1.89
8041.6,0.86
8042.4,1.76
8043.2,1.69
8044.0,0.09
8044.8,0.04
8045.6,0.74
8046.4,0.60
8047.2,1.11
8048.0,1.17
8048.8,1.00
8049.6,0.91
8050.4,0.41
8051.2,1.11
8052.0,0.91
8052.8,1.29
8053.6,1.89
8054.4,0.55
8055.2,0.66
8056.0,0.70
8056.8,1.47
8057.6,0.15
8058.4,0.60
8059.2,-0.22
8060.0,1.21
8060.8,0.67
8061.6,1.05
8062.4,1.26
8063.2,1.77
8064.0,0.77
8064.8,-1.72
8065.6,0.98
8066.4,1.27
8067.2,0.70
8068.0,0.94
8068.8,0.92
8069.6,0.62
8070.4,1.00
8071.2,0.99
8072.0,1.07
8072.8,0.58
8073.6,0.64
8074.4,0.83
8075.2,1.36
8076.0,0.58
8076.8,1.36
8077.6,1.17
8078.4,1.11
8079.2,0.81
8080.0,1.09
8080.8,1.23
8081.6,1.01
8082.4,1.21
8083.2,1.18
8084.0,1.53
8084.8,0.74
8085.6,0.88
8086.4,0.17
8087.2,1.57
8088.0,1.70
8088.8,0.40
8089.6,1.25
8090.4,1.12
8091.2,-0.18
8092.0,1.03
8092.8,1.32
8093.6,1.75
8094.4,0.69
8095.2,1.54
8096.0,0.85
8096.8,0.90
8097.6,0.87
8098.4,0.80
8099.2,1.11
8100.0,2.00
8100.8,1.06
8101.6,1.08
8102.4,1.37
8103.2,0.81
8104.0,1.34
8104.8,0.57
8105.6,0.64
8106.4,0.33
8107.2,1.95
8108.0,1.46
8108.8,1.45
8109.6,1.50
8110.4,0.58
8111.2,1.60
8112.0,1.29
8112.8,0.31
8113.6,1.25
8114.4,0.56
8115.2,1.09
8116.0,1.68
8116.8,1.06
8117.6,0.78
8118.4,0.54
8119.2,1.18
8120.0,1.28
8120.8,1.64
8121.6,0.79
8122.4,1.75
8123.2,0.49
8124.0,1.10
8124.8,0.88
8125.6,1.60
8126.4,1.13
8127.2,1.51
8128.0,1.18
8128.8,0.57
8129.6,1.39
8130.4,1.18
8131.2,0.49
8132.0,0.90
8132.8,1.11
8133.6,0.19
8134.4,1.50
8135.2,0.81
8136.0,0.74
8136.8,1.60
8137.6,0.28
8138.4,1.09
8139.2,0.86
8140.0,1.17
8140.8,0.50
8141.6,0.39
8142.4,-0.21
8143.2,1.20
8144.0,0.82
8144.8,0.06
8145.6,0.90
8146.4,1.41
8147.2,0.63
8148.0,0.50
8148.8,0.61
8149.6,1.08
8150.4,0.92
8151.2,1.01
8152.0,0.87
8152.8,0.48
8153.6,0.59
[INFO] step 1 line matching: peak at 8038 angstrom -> [N II] 6583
